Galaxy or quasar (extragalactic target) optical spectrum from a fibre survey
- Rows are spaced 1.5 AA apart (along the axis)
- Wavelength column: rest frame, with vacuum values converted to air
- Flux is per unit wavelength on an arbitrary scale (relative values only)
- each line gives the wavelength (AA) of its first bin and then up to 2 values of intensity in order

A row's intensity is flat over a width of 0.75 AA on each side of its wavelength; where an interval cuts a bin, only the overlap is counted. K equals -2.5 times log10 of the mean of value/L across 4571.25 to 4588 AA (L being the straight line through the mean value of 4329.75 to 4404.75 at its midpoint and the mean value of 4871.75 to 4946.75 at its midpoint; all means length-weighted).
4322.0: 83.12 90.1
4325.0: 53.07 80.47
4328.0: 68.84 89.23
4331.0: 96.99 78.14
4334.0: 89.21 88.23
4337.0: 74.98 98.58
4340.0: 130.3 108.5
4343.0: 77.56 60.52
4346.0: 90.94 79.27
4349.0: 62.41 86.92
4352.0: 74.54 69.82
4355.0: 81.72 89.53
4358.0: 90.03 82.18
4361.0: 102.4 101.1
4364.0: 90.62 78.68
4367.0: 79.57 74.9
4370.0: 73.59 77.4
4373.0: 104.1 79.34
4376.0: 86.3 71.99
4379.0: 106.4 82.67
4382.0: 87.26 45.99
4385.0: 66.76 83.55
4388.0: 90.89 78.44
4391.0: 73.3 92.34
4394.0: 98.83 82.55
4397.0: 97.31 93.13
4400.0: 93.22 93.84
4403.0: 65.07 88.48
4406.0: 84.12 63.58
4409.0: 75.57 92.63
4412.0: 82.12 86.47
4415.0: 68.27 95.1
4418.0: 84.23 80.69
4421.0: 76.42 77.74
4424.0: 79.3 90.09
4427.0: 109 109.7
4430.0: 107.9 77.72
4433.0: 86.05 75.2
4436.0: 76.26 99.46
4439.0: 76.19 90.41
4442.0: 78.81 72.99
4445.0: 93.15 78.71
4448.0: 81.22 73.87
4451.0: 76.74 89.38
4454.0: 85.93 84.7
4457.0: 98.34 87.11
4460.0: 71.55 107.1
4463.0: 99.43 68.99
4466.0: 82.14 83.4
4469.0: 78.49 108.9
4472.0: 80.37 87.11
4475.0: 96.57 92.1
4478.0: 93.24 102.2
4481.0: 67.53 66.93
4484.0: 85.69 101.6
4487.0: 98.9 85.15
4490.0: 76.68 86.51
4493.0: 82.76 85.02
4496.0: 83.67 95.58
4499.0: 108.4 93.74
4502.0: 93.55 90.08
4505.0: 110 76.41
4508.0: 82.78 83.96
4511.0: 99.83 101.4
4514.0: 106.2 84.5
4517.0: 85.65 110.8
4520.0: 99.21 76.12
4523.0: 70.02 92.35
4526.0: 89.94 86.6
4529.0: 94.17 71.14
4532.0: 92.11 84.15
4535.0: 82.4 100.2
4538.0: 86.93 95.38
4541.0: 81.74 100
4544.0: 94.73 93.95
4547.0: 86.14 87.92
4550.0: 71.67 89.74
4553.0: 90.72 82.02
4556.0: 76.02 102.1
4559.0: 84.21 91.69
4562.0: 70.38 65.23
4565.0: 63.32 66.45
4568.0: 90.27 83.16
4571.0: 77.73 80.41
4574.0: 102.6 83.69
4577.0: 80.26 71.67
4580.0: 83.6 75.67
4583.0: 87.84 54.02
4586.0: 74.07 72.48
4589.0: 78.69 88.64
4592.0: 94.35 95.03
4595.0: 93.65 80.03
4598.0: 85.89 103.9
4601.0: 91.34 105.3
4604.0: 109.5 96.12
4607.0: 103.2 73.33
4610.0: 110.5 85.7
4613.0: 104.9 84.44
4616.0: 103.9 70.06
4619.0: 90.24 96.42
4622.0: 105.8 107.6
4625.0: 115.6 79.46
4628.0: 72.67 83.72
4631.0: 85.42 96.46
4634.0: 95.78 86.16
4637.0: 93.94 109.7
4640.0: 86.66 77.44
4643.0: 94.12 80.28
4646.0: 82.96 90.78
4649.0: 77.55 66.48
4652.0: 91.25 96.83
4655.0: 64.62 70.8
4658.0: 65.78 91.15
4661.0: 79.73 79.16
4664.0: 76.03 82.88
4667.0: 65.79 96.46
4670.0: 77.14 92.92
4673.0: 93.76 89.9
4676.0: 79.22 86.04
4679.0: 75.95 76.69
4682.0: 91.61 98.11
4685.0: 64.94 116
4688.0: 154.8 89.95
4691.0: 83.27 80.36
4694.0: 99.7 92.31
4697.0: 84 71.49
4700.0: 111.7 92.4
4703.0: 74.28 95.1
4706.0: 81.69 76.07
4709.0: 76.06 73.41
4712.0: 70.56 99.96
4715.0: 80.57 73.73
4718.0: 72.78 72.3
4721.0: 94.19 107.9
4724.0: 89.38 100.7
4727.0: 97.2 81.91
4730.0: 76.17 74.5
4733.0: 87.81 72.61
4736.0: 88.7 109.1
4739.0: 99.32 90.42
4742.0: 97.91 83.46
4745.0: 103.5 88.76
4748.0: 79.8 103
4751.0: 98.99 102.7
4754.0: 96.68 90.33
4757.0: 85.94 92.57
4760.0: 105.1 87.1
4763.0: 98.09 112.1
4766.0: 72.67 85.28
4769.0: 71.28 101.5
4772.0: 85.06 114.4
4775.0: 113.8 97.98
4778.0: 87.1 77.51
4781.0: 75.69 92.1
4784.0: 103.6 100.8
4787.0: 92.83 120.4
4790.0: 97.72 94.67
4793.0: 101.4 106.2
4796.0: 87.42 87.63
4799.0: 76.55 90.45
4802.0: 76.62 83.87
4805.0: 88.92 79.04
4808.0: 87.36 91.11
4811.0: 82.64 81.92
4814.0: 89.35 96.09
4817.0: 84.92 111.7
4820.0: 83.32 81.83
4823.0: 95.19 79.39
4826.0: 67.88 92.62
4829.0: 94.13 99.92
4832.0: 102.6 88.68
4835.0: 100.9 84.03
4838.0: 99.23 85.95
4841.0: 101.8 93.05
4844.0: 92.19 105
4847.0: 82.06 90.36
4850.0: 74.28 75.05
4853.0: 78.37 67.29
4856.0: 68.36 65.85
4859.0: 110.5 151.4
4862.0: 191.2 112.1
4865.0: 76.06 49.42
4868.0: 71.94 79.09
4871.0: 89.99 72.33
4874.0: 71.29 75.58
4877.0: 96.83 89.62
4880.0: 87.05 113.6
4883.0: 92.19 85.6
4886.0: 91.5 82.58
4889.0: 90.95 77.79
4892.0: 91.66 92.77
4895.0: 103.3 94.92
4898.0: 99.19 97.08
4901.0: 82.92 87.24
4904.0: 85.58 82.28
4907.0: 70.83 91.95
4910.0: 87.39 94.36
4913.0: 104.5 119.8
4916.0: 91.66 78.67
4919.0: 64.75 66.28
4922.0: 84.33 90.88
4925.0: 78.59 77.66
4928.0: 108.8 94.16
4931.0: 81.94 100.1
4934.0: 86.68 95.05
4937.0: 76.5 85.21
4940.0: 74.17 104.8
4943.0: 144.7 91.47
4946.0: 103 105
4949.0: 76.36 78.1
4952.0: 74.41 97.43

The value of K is 0.11 mag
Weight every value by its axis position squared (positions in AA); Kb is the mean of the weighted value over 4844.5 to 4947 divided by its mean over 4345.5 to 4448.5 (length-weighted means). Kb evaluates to 1.33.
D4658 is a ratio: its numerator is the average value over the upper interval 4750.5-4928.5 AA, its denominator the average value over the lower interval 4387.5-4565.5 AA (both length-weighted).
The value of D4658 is 1.0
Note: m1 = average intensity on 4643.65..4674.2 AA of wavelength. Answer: 81.3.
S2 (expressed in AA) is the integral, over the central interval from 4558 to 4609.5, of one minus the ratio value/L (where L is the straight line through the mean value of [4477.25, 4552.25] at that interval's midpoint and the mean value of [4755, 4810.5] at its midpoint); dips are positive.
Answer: 3.3 AA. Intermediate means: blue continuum 89.3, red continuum 92.2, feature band 84.3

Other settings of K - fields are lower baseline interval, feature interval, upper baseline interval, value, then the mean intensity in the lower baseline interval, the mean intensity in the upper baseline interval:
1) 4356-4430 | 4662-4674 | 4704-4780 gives 0.07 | 85.1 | 89.7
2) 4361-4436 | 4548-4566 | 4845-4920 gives 0.07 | 84.6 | 89.6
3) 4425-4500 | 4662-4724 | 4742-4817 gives 0.05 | 87.5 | 92.2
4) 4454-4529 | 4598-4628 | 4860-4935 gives -0.07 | 89.4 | 90.6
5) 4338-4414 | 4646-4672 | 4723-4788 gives 0.13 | 84.4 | 92.4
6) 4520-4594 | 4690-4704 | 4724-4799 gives 0.03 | 83.7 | 93.1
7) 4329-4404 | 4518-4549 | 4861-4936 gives -0.03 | 85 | 89.8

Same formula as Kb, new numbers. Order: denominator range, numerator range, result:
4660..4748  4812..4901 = 1.11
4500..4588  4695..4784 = 1.14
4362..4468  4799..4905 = 1.28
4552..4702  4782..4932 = 1.14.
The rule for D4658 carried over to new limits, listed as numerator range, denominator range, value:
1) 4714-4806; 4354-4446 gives 1.08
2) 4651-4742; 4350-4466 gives 1.02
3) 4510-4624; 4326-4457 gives 1.04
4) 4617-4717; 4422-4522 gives 0.98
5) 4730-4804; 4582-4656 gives 1.04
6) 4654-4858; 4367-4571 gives 1.03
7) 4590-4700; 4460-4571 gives 1.02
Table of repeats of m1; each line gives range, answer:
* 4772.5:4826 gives 91.4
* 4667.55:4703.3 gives 90.6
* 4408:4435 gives 86.2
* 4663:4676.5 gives 83.8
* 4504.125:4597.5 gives 85.6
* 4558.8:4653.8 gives 87.2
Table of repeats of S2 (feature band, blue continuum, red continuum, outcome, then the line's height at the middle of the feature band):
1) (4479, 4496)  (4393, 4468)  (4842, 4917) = 0.2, 86.1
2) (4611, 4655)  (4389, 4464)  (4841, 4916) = -0.9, 87.9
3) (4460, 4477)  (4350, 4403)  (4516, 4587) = -0.9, 84.3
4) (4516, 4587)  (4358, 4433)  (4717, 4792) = 3.2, 88.2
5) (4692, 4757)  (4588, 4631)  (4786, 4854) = 2.2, 91.4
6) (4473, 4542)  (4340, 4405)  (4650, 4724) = -4.0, 84.6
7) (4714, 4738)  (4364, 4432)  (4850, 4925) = 0.4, 87.5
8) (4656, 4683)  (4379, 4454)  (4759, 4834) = 2.1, 89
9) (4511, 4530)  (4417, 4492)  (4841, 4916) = -1.0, 87.1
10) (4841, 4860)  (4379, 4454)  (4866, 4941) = 0.3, 86.6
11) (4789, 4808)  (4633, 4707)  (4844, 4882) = -0.2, 88.7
